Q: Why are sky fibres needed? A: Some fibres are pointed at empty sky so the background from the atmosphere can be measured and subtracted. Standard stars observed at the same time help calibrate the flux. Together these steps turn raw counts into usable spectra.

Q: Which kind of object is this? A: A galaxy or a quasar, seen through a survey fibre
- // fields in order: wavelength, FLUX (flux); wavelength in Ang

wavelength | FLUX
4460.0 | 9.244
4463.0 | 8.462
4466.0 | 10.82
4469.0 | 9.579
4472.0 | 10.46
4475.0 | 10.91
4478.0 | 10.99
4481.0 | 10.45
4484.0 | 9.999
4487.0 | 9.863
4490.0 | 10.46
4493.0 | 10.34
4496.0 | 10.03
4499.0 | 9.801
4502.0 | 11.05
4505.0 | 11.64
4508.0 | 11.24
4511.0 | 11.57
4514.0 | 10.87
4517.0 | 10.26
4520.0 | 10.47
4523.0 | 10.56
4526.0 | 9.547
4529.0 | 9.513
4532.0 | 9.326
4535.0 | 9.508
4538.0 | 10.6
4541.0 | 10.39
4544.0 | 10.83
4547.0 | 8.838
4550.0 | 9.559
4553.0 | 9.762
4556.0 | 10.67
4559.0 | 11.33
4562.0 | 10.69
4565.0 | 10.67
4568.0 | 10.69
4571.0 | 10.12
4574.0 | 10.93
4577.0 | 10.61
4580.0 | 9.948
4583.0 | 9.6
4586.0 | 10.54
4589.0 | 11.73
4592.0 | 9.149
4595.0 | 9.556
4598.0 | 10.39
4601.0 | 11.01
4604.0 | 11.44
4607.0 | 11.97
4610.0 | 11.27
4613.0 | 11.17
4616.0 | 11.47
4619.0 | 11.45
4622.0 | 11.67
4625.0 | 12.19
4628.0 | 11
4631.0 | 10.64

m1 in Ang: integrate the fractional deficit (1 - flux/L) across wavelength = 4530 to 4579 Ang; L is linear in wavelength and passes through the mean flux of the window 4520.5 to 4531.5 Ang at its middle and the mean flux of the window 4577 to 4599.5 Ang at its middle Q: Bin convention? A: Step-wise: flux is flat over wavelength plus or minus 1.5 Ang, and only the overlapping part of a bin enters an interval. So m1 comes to -1.28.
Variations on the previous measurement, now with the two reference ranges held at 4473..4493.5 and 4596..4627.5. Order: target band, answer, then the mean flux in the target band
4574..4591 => 1.01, 10.5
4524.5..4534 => 1.15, 9.46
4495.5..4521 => -0.46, 10.8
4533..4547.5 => 1.01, 10.1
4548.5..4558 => 0.76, 10.1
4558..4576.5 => 0.54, 10.7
